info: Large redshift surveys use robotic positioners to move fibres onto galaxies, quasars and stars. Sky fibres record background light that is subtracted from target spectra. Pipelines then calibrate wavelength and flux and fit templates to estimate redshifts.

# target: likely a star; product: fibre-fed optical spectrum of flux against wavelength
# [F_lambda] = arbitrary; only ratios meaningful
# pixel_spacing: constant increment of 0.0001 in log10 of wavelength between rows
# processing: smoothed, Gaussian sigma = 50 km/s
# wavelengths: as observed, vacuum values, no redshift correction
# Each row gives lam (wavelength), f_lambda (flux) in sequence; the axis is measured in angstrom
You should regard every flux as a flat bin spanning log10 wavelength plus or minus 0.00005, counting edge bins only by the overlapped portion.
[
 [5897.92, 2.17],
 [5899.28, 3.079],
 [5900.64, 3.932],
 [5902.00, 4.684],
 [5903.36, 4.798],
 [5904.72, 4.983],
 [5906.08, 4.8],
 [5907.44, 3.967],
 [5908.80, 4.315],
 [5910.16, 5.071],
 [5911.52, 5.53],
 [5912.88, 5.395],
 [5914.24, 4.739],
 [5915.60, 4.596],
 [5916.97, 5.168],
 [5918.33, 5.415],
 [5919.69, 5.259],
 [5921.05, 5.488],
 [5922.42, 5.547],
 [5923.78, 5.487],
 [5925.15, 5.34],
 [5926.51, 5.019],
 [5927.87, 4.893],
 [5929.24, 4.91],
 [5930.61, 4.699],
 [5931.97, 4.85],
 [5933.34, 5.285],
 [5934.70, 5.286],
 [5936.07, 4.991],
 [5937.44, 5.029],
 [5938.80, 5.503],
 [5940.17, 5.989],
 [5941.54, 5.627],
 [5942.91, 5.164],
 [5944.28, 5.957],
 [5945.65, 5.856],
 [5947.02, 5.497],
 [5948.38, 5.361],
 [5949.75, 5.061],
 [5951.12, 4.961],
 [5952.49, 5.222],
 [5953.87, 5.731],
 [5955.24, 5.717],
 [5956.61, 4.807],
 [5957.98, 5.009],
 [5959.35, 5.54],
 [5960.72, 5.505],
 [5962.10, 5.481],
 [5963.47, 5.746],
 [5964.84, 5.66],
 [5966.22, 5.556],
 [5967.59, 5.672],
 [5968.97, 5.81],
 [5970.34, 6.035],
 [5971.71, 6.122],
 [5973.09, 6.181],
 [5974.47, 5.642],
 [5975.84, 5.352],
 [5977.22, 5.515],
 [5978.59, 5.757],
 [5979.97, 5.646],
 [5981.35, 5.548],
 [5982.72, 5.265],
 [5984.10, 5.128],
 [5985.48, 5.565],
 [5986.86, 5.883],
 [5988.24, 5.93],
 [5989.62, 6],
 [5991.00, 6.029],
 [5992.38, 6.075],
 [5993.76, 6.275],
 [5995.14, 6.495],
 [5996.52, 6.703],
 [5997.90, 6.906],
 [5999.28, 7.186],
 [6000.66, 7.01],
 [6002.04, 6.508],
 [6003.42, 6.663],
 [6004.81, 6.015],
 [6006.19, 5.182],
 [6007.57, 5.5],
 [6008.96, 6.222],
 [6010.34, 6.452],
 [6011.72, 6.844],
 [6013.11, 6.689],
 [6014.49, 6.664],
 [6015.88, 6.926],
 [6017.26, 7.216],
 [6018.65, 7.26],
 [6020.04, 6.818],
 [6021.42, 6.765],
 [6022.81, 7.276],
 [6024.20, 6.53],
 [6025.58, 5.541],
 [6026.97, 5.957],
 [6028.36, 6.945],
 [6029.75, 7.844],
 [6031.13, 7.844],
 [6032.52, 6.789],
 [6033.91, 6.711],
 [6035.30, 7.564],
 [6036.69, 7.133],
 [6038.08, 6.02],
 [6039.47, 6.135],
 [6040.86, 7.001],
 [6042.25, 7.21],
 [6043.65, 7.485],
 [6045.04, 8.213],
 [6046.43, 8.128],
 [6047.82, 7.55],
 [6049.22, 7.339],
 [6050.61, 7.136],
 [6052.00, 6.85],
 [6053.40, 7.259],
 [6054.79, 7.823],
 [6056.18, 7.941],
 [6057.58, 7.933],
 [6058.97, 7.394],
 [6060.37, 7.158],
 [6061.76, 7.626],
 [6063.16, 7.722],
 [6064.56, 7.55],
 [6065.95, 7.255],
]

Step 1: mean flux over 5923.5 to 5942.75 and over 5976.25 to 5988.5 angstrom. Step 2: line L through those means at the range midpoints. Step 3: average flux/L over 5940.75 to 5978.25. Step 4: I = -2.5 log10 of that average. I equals -0.031 mag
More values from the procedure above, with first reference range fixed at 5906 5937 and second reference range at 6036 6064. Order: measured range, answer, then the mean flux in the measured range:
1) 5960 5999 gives 0.04 mag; 5.85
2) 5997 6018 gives 0.01 mag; 6.54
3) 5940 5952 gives 0.00 mag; 5.47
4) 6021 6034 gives 0.02 mag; 6.83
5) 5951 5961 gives 0.07 mag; 5.32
